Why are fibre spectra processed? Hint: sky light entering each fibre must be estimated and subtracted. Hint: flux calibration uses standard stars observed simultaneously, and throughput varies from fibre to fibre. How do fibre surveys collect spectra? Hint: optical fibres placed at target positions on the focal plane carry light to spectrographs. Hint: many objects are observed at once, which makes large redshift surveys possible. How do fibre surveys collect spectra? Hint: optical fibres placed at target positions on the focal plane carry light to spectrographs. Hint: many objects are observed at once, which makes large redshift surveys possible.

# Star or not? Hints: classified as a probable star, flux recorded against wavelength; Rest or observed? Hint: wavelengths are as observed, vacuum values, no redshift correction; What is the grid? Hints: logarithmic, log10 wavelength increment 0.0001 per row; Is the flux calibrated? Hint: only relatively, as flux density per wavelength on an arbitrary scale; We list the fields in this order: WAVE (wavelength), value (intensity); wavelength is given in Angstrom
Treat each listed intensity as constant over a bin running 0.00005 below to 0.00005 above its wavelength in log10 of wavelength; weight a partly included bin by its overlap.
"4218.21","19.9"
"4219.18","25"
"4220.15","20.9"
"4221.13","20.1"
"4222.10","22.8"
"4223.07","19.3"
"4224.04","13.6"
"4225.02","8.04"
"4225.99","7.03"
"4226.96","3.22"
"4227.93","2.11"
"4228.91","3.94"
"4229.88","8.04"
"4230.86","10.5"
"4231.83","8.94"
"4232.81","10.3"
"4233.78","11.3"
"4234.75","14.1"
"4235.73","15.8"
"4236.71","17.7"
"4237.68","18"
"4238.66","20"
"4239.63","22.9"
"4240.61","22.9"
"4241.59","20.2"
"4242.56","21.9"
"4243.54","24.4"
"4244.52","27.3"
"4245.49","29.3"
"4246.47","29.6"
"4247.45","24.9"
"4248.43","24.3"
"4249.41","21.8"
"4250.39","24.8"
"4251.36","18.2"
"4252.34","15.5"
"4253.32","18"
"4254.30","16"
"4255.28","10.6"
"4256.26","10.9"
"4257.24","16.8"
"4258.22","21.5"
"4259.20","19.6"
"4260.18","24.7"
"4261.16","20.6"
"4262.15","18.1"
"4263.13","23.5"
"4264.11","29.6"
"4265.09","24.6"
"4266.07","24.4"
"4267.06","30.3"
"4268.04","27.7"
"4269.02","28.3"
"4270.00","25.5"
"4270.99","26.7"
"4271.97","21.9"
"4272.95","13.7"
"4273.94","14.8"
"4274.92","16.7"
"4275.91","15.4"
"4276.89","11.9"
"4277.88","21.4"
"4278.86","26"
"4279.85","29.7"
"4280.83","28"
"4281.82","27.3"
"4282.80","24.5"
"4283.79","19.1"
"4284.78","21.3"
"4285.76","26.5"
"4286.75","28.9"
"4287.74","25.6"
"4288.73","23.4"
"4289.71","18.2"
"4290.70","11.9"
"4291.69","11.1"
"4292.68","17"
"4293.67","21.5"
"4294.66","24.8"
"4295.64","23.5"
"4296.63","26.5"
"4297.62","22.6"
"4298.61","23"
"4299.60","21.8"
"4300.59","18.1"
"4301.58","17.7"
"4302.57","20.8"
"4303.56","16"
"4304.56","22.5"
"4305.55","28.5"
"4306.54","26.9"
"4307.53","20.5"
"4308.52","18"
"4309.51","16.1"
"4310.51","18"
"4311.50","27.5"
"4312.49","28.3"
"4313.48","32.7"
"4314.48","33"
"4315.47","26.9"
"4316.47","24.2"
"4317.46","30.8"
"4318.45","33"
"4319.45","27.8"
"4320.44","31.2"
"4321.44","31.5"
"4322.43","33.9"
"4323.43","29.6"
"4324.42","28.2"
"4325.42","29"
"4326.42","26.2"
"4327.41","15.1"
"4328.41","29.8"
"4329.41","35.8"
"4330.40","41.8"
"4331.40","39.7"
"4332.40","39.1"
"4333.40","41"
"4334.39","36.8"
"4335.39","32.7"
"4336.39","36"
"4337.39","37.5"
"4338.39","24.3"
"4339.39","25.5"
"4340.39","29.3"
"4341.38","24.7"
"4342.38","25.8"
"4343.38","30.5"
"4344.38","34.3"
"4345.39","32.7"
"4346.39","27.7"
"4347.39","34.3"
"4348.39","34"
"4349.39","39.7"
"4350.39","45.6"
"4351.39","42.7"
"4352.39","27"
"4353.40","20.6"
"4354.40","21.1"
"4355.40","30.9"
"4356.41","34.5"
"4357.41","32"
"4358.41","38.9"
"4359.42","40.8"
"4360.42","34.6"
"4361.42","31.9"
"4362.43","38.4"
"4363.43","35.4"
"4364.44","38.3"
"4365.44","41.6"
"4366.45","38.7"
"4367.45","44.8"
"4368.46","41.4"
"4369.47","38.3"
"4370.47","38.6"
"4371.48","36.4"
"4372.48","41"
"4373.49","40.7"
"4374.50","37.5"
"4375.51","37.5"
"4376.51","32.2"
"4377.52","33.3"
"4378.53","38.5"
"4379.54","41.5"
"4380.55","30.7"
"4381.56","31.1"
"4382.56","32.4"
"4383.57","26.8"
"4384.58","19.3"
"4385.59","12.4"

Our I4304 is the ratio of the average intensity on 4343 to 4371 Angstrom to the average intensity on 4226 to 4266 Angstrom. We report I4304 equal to 2.0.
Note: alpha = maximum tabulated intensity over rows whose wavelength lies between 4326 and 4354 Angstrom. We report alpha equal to 45.6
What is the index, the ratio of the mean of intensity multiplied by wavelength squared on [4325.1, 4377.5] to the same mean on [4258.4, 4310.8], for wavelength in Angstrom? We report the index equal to 1.61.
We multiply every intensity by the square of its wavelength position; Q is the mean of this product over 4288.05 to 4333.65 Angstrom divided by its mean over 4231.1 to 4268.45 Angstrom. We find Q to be 1.3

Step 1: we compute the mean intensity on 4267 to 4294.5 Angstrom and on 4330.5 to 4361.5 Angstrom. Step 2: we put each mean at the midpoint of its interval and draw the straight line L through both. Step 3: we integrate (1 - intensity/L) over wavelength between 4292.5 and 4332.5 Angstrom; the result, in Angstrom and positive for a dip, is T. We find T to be 1.9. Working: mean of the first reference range 21.8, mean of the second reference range 33.2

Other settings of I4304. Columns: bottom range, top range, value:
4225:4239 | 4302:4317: 2.26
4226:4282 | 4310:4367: 1.65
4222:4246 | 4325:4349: 2.09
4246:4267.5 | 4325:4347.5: 1.49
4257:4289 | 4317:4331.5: 1.33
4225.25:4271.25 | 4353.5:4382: 1.91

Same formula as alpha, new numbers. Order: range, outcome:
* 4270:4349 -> 41.8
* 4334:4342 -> 37.5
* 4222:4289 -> 30.3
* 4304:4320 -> 33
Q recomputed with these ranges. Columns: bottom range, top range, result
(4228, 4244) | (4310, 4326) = 1.97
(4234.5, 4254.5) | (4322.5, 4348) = 1.53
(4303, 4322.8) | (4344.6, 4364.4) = 1.31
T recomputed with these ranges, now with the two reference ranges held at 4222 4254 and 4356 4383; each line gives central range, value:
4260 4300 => 1.2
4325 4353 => -0.3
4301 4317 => 2.5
